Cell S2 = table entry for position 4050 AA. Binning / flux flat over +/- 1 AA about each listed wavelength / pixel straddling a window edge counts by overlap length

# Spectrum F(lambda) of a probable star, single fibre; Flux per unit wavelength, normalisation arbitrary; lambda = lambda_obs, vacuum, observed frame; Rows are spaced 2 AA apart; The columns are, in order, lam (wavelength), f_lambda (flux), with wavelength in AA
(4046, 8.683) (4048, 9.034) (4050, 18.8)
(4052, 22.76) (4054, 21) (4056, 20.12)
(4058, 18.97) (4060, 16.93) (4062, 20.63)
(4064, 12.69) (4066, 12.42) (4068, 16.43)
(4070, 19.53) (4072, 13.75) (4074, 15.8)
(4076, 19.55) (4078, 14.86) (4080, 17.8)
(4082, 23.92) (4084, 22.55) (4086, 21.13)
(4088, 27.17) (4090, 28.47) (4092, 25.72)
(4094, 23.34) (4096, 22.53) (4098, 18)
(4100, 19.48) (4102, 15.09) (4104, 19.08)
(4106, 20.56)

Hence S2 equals 18.8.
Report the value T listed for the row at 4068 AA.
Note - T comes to 16.43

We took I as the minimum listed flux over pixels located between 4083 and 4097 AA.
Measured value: 21.13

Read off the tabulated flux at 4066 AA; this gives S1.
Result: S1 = 12.42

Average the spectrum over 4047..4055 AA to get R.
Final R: 17.9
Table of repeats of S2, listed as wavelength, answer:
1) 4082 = 23.92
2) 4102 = 15.09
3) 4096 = 22.53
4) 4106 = 20.56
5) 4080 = 17.8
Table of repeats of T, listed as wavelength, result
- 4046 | 8.683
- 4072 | 13.75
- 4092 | 25.72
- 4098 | 18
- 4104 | 19.08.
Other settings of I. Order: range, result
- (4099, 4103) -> 15.09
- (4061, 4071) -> 12.42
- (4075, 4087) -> 14.86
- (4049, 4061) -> 16.93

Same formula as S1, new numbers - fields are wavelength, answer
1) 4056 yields 20.12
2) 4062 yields 20.63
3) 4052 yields 22.76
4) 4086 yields 21.13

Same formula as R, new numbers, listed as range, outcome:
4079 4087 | 21.3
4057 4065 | 17.3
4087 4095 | 26.2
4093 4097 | 22.9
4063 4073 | 15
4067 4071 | 18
